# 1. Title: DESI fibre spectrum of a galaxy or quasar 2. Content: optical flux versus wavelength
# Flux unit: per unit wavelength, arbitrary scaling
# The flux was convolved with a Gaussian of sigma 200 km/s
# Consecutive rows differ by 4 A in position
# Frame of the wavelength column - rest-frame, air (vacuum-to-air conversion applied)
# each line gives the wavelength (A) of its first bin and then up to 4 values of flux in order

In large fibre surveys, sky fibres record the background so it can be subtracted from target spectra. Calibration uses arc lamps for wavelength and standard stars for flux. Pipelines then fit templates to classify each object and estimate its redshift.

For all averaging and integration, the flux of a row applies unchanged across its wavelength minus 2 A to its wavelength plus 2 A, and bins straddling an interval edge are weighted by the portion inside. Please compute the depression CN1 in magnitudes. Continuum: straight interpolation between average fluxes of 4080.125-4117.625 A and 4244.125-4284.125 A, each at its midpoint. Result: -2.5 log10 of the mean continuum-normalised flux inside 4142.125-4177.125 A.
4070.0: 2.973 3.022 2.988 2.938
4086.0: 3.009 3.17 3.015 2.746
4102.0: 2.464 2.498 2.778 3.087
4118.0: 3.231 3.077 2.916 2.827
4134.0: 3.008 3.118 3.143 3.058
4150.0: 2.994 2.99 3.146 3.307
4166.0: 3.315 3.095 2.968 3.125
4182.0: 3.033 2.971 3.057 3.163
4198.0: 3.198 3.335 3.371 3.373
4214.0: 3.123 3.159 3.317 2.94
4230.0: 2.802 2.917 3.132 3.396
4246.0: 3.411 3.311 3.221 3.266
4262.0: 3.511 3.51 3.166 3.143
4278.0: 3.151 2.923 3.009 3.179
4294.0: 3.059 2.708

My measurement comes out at -0.03 mag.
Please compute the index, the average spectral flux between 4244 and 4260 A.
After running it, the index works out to 3.3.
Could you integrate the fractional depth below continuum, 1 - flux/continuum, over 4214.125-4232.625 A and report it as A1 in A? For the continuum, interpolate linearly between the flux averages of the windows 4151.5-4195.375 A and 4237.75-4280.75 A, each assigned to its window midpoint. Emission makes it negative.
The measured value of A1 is 0.9 A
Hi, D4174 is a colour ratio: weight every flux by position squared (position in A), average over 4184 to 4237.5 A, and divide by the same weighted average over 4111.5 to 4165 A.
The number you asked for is 1.06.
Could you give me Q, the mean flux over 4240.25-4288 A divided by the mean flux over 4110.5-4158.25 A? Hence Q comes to 1.1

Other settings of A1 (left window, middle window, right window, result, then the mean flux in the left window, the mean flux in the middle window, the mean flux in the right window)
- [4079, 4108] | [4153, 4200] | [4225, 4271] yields -1.1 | 2.84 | 3.12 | 3.22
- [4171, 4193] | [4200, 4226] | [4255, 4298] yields -1.4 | 3.04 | 3.25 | 3.17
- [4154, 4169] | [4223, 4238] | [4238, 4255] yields 1.6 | 3.21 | 2.95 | 3.32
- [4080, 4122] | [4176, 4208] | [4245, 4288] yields -0.7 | 2.9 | 3.16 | 3.23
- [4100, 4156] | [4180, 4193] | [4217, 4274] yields 0.2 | 2.94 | 3.03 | 3.22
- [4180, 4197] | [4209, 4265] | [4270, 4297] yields -2.6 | 3.06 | 3.21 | 3.07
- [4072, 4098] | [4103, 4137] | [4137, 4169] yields 1.7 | 3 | 2.92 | 3.13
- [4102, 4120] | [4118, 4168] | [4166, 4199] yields -2.1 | 2.85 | 3.08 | 3.09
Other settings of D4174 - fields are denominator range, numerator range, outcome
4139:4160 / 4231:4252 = 1.09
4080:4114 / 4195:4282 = 1.21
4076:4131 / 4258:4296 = 1.19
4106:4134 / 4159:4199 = 1.09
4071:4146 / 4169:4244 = 1.11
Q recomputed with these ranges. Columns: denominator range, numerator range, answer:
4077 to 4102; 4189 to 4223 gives 1.10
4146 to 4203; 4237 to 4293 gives 1.04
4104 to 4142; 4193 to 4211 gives 1.11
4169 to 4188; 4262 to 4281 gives 1.07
